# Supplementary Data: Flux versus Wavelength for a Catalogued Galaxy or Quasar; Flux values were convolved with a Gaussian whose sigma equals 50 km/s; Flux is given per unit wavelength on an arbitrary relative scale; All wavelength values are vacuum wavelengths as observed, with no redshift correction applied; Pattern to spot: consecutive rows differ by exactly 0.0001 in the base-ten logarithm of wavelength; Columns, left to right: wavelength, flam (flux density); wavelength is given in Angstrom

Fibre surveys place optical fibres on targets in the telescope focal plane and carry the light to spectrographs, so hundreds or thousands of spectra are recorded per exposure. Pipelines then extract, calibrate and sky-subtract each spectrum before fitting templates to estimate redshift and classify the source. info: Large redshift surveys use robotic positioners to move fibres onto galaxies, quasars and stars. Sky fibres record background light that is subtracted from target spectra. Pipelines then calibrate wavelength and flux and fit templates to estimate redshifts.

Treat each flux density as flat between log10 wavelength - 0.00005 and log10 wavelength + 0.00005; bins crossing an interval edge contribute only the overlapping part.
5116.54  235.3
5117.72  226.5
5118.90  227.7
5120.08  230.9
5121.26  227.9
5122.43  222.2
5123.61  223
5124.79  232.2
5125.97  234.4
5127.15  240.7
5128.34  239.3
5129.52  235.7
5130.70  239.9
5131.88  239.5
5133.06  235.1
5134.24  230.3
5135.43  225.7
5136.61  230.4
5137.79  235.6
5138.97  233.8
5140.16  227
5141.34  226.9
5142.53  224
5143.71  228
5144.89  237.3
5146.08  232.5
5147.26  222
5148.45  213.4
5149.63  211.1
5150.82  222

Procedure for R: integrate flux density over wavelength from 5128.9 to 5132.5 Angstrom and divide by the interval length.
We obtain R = 239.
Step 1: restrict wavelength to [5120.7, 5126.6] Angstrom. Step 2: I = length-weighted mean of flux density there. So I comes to 228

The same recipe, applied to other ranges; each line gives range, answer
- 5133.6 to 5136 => 228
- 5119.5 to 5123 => 228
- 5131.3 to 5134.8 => 235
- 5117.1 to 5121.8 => 228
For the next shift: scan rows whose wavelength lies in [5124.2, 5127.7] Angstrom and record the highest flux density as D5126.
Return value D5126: 240.7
